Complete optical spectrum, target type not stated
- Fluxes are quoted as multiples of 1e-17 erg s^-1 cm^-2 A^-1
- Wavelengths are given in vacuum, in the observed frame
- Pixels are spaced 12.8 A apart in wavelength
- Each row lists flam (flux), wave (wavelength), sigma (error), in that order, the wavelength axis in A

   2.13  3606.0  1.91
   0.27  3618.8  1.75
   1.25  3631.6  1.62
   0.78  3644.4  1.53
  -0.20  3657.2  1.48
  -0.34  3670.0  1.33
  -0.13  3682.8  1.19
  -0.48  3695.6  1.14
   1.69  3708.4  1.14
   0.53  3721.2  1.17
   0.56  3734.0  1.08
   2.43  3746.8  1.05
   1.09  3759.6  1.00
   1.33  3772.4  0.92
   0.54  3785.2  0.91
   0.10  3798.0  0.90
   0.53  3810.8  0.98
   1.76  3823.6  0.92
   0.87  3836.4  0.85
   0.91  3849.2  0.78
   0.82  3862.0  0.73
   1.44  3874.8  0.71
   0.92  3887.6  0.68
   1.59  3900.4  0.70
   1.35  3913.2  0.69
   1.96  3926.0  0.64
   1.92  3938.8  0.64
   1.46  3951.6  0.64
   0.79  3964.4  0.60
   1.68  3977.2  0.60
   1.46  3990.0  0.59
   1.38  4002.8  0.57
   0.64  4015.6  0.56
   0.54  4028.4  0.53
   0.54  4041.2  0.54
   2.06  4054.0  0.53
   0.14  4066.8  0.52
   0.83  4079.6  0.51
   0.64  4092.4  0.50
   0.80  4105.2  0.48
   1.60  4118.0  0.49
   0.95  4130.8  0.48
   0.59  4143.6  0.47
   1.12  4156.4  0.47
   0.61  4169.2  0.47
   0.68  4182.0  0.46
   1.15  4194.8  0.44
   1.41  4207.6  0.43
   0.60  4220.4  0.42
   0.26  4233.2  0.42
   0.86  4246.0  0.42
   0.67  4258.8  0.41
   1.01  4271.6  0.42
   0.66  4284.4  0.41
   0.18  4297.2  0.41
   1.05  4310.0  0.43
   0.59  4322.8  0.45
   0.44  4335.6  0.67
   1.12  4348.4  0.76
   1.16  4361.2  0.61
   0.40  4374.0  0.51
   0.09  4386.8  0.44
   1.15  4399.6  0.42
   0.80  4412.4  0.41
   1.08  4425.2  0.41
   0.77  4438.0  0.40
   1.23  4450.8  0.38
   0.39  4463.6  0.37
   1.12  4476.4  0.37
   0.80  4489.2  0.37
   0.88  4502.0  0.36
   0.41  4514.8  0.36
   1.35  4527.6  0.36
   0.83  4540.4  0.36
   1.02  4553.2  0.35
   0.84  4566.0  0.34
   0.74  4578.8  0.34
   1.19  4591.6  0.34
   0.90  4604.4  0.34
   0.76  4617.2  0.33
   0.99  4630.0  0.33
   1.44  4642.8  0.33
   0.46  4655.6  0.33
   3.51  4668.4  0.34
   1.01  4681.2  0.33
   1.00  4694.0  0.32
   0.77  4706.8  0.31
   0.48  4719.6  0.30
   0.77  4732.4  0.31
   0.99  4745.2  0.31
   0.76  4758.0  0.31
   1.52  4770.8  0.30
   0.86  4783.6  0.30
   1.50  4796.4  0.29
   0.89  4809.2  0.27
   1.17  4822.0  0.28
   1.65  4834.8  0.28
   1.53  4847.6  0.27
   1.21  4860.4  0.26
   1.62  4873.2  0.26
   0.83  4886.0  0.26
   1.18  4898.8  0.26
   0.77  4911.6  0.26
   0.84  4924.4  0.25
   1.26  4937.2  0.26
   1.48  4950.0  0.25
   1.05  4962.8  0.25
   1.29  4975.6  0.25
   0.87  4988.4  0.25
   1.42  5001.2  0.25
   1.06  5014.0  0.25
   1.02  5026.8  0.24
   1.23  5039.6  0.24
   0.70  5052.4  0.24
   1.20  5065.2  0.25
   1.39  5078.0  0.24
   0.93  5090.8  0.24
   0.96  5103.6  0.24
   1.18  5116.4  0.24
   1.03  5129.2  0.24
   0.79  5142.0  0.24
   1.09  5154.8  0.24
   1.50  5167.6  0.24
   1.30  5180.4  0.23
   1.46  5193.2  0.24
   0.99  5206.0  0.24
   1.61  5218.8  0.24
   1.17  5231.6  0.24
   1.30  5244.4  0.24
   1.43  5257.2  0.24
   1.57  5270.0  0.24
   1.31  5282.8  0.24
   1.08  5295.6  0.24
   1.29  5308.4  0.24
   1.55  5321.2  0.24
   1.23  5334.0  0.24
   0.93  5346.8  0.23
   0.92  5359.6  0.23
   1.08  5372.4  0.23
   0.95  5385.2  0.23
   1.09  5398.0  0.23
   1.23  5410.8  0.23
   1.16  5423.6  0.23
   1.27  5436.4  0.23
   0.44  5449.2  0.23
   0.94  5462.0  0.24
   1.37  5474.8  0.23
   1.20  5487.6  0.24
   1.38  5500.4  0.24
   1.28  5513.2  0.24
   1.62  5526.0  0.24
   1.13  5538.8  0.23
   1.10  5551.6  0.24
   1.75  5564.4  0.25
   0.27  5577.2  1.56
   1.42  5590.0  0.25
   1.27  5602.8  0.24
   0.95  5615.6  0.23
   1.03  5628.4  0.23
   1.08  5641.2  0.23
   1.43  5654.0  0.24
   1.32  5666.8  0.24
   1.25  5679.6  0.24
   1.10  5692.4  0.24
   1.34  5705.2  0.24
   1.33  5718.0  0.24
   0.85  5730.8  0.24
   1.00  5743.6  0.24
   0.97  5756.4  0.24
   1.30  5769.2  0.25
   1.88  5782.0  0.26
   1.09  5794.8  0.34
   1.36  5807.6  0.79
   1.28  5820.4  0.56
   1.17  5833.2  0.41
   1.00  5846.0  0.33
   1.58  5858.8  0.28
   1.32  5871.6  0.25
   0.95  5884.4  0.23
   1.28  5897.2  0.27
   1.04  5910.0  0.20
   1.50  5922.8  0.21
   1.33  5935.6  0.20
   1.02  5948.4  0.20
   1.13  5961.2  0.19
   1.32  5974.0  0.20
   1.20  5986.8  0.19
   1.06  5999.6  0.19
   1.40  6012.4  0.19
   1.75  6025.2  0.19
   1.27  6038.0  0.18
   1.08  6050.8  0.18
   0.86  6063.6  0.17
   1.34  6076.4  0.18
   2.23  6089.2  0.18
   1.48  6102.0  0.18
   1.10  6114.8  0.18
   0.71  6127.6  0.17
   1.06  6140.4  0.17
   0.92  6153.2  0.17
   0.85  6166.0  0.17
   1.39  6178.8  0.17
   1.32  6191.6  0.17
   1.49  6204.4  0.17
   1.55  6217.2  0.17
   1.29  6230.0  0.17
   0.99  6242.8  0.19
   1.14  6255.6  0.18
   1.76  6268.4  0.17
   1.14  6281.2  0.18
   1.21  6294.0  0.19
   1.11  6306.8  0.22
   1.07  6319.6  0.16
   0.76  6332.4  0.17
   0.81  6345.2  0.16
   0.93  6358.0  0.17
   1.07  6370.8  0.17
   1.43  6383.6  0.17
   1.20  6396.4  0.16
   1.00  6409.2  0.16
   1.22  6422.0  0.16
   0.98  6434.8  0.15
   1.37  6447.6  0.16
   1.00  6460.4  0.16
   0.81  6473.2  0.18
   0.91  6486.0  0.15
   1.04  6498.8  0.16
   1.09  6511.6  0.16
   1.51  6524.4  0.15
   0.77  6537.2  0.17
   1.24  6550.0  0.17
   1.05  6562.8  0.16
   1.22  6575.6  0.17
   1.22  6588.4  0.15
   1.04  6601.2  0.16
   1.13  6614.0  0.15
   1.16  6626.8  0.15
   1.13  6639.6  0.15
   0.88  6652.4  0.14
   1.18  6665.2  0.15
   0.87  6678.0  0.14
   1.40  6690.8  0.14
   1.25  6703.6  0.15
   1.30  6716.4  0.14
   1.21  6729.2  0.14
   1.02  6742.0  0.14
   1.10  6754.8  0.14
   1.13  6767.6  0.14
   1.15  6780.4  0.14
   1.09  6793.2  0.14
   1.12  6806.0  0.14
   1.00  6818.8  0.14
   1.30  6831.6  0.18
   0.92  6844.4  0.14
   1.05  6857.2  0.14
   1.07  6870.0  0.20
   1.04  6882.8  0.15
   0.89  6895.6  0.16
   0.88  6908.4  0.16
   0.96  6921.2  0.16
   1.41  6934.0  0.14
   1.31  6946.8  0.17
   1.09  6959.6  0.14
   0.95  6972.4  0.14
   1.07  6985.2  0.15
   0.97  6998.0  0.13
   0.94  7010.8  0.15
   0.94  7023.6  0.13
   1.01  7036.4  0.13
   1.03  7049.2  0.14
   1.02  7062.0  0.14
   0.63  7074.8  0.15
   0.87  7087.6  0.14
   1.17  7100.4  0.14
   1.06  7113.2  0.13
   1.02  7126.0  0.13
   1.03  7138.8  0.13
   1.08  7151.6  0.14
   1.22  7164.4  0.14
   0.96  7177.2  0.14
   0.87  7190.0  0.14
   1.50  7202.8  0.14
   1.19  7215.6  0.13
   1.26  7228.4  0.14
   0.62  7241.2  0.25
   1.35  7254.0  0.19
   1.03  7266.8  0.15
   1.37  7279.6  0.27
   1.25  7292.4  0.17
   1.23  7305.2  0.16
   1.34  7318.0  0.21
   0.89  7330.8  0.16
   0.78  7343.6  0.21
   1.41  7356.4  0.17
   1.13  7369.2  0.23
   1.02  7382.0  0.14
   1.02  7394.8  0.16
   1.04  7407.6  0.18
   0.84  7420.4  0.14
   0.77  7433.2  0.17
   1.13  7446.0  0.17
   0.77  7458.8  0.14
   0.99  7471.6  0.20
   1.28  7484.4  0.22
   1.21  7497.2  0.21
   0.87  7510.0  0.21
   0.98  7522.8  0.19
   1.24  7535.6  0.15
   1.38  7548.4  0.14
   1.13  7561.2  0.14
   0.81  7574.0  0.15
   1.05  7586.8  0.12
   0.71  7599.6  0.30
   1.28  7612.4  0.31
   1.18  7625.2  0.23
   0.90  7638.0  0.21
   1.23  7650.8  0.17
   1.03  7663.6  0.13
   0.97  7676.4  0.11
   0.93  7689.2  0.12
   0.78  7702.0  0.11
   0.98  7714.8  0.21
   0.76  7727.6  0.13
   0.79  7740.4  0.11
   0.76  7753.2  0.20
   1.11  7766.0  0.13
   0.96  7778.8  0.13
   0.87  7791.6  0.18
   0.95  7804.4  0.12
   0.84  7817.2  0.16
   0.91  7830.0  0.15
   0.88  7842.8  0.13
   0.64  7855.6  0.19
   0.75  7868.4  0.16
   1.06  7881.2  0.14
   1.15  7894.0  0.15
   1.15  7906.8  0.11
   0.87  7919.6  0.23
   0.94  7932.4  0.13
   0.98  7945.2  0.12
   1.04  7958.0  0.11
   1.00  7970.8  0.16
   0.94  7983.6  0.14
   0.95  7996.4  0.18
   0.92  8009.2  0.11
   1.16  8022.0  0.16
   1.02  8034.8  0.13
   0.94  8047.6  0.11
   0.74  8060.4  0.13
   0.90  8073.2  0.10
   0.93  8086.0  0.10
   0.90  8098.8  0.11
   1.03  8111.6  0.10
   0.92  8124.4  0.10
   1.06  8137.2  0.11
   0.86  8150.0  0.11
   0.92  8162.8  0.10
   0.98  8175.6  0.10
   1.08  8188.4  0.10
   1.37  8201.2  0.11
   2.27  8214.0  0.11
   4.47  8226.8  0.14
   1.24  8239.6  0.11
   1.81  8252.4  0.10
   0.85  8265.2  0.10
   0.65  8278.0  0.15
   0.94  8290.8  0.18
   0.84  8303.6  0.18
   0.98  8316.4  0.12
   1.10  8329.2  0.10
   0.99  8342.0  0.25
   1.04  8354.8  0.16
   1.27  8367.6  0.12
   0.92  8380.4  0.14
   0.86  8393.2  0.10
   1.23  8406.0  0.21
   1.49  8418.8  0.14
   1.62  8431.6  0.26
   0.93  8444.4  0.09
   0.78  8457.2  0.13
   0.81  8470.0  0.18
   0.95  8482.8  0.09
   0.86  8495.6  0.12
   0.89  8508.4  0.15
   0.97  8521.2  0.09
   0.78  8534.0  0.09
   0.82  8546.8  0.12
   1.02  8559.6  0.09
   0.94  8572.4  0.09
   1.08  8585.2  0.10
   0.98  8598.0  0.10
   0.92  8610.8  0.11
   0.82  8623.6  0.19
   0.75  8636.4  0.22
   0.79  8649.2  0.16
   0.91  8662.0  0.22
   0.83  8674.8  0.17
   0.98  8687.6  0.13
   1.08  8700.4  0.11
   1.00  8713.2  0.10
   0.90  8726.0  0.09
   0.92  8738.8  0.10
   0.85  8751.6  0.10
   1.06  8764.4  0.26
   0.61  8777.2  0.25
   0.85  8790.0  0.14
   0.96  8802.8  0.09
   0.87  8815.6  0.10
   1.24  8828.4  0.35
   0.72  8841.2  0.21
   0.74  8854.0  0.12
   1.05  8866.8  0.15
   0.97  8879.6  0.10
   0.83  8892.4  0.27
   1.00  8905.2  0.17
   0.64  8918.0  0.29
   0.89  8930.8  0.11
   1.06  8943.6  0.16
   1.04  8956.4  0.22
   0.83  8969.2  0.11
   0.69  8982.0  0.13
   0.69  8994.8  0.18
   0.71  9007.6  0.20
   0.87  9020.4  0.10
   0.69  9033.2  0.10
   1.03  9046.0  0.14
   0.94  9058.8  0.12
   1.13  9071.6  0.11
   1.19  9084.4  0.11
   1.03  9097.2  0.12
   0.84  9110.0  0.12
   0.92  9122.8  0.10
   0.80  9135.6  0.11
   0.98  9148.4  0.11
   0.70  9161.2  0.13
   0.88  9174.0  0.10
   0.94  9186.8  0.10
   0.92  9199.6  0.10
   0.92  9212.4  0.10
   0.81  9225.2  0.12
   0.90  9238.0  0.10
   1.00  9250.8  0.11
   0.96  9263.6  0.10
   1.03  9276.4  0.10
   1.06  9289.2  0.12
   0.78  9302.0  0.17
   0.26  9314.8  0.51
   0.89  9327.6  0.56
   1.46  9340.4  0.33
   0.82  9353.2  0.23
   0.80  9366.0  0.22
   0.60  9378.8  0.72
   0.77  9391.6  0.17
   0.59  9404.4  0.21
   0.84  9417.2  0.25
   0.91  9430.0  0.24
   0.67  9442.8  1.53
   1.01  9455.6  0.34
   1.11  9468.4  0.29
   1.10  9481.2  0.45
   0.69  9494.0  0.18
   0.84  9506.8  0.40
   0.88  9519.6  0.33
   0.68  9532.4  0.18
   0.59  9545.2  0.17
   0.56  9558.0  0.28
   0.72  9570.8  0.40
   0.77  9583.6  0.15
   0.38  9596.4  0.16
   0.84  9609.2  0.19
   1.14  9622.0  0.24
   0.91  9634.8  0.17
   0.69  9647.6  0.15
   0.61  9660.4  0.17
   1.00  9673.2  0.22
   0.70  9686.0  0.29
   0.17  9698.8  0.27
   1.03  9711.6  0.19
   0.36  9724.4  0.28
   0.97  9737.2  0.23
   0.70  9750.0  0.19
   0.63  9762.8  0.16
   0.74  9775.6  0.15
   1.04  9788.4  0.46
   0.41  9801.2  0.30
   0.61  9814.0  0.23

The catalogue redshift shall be 0.252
